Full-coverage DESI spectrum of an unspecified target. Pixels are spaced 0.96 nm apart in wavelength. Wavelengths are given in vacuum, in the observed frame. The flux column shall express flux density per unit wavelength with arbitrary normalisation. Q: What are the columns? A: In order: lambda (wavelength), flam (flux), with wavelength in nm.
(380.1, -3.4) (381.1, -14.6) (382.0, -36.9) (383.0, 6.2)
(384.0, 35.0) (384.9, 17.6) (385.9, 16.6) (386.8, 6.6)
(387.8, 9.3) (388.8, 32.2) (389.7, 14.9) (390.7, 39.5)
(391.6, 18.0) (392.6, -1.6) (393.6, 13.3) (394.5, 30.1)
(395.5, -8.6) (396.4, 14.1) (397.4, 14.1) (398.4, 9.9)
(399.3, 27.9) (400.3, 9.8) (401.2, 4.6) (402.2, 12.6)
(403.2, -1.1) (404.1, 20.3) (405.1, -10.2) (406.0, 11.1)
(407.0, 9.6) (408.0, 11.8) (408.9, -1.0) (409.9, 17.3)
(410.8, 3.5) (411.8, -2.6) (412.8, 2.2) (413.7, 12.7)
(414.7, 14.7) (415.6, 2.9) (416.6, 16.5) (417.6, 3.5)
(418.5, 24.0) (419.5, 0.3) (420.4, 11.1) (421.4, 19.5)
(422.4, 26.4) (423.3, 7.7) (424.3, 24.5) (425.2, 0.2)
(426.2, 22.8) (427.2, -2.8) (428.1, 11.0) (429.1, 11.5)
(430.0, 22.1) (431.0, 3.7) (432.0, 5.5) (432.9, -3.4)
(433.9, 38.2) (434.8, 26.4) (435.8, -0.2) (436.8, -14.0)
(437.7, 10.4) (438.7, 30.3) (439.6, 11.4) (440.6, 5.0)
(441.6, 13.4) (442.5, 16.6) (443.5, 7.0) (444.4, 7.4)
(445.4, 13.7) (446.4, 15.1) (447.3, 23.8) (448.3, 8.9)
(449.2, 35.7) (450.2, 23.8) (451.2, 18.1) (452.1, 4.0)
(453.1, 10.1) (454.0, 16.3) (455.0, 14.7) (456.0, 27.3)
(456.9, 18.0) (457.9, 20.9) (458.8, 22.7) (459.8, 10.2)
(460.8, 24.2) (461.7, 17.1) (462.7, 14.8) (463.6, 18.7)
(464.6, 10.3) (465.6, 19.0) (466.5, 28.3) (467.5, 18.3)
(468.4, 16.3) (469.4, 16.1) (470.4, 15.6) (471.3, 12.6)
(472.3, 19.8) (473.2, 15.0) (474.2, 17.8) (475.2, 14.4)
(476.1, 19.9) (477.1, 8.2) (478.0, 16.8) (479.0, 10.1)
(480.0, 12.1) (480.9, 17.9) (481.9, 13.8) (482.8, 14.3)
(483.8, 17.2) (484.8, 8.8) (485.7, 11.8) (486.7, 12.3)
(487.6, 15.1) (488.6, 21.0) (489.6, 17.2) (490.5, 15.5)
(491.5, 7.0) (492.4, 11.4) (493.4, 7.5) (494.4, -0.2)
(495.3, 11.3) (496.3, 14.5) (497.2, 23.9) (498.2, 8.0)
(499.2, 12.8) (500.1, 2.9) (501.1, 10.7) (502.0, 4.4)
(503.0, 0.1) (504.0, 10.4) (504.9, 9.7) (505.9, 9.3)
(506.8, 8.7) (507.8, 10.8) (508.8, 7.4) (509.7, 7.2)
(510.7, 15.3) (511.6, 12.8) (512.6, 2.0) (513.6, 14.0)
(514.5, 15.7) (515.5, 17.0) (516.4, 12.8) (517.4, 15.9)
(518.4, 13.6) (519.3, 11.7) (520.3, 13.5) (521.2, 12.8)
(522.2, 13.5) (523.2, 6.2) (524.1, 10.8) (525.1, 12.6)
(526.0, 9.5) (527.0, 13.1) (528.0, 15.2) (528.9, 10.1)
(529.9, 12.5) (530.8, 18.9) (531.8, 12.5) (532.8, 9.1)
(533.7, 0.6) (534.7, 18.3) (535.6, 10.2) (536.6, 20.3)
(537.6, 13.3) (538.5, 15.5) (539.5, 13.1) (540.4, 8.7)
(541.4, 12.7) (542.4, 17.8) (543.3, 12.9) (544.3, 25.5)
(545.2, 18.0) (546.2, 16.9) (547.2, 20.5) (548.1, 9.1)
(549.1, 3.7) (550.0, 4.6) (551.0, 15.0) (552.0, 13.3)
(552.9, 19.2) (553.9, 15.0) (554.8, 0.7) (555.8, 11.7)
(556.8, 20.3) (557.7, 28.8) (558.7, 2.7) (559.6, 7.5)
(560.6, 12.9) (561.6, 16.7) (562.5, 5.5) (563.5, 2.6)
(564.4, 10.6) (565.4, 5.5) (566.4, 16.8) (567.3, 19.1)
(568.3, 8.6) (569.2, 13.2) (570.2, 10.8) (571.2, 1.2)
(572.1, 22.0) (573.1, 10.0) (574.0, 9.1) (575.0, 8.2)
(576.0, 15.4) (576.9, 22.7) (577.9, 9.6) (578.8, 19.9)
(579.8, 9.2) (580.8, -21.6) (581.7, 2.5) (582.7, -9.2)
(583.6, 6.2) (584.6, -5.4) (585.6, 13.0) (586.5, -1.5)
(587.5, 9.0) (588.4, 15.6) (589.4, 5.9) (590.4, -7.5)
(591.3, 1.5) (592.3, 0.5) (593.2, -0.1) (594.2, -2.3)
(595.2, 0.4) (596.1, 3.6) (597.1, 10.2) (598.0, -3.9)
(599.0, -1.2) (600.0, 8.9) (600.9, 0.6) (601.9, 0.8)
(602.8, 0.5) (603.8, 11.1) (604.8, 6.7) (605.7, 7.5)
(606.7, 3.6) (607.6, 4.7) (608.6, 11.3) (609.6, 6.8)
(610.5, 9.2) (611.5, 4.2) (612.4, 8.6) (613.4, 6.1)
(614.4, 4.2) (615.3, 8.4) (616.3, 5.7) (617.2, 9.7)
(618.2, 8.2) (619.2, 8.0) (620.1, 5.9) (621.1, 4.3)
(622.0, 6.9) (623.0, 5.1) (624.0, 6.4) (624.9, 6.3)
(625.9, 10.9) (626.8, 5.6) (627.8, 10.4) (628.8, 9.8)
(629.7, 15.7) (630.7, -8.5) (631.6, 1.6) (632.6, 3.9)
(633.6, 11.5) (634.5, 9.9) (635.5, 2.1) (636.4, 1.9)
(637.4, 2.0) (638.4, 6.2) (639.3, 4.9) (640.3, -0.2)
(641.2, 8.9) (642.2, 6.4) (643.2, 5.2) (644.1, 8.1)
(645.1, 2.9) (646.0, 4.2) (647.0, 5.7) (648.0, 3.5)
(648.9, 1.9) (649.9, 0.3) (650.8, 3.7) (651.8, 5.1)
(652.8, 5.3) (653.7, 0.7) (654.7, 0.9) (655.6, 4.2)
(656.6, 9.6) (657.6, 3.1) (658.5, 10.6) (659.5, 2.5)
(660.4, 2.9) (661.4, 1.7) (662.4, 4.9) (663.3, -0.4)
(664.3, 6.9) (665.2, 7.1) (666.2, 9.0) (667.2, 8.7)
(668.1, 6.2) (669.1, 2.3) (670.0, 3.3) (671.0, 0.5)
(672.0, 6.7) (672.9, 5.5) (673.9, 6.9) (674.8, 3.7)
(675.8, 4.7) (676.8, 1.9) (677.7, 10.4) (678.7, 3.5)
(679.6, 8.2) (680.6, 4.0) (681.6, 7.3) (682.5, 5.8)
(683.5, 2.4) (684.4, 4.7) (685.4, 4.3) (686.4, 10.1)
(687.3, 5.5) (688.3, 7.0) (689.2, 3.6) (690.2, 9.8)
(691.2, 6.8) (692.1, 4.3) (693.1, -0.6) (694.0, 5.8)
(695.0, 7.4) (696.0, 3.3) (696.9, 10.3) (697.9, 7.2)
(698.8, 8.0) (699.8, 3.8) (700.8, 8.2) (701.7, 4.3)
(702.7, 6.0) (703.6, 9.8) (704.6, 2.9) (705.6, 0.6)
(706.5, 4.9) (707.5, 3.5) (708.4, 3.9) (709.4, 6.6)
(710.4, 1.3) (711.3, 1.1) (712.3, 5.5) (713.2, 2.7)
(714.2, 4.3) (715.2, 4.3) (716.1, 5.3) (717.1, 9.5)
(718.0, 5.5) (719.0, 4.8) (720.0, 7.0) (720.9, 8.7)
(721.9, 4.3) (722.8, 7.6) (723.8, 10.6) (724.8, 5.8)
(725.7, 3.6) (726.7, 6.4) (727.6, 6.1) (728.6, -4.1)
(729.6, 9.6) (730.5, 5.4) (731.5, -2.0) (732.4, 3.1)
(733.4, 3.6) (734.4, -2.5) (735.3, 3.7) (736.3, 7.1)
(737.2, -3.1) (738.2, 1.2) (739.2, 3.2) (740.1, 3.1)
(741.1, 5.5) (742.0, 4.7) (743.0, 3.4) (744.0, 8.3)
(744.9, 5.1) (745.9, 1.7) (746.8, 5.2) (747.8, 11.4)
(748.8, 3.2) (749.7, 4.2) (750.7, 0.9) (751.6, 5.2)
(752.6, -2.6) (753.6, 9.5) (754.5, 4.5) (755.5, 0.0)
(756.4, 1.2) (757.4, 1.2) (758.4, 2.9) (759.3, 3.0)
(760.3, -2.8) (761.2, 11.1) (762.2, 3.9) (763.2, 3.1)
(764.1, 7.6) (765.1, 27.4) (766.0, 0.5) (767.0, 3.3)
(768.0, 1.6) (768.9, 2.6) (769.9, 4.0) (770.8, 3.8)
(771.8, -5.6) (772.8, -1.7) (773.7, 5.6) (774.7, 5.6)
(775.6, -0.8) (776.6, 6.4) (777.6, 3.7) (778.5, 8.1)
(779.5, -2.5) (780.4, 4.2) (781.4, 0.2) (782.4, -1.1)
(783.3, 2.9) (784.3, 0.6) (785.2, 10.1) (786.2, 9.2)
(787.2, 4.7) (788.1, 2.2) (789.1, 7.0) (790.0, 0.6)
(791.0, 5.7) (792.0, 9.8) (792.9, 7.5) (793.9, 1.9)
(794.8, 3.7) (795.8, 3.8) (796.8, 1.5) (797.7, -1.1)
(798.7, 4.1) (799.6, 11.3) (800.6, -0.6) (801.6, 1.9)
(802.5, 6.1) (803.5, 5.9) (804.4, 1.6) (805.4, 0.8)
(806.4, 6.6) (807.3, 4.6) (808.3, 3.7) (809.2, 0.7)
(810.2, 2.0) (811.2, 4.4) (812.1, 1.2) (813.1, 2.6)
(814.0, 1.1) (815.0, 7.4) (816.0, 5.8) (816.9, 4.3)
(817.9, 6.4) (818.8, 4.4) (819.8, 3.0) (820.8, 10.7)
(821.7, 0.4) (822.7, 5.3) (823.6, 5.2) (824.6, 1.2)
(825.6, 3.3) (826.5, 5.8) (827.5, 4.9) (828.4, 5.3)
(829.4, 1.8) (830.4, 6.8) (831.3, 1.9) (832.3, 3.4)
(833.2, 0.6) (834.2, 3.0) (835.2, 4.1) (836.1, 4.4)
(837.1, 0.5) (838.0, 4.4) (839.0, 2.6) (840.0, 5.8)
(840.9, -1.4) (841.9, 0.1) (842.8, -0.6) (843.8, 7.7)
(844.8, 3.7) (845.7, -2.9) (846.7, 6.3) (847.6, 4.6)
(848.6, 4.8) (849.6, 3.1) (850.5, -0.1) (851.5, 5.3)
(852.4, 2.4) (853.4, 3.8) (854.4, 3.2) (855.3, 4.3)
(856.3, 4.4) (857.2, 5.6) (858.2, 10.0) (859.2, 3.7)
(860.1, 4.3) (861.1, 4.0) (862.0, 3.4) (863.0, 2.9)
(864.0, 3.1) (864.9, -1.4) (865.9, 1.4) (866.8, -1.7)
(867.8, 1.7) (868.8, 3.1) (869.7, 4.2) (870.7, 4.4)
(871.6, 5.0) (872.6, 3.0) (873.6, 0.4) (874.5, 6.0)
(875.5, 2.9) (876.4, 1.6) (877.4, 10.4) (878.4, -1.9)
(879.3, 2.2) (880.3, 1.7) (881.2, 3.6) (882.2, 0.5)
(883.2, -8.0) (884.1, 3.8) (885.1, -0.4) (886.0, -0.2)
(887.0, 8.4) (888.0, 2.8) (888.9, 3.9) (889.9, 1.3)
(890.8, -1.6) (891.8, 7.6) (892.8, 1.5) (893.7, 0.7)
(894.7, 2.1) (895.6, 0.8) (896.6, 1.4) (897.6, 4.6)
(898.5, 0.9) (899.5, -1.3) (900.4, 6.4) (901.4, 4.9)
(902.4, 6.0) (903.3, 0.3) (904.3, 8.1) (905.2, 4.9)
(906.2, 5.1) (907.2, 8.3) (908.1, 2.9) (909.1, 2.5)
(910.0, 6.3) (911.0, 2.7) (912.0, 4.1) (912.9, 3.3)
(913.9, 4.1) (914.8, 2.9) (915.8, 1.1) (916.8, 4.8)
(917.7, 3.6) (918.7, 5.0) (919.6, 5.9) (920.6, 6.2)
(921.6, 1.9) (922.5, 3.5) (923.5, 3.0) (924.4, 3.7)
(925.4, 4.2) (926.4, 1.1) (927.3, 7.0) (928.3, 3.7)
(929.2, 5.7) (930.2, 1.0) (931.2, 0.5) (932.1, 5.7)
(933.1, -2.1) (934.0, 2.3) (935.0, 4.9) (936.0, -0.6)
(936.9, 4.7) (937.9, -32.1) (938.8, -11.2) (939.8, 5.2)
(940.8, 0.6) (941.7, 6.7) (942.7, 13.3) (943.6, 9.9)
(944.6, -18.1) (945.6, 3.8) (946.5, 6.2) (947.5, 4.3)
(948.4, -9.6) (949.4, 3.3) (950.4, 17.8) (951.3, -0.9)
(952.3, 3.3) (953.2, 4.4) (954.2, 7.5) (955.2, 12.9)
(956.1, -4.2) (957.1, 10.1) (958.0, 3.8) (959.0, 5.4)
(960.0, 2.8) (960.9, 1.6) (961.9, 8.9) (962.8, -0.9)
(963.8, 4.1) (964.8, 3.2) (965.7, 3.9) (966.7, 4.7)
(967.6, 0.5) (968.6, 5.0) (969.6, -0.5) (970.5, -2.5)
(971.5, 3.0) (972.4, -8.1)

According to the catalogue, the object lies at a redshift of 0.528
